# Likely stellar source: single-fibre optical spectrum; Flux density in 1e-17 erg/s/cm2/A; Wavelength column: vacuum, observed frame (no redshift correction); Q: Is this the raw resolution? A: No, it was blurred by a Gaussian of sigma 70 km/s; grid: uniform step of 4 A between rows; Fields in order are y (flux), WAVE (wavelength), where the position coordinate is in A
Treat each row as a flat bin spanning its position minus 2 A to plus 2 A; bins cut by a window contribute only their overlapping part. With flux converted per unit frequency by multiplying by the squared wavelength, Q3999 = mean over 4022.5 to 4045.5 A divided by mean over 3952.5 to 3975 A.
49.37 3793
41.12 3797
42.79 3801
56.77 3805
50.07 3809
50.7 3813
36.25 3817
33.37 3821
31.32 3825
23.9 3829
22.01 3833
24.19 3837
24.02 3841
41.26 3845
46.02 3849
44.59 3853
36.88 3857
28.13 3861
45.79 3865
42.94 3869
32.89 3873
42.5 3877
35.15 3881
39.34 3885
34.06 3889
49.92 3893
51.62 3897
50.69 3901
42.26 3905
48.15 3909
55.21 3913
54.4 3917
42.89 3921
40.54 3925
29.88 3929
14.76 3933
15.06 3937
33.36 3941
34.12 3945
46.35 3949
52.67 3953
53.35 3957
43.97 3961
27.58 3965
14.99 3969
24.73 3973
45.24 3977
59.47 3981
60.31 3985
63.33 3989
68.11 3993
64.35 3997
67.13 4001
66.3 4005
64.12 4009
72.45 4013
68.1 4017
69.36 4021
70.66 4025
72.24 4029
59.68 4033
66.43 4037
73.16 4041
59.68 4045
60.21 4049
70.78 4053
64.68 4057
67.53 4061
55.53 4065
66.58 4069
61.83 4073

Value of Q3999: 2.0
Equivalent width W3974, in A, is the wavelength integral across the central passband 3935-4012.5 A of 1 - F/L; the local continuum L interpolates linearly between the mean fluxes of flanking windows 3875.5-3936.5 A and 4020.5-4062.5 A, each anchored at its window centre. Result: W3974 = 9.6 A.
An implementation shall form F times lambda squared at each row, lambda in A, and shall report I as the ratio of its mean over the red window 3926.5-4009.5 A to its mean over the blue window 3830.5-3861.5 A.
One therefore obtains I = 1.43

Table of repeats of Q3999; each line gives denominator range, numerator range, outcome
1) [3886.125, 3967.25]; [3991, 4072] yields 1.71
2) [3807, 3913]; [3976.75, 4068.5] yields 1.81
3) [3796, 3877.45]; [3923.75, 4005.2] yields 1.24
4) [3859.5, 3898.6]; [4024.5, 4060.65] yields 1.79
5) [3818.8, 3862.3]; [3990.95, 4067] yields 2.25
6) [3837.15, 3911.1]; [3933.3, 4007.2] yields 1.20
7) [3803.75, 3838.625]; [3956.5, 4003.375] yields 1.48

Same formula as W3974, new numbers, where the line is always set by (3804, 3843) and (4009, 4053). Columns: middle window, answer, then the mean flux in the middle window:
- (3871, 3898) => 2.43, 40.4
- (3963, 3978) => 8.01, 27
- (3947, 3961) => 1.36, 49.8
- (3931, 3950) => 9.11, 27.8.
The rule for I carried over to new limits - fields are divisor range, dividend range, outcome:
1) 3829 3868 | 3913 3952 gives 1.09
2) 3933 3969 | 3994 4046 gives 1.95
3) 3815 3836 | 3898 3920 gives 1.79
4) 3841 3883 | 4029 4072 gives 1.83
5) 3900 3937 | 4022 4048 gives 1.76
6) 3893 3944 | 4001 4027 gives 1.79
